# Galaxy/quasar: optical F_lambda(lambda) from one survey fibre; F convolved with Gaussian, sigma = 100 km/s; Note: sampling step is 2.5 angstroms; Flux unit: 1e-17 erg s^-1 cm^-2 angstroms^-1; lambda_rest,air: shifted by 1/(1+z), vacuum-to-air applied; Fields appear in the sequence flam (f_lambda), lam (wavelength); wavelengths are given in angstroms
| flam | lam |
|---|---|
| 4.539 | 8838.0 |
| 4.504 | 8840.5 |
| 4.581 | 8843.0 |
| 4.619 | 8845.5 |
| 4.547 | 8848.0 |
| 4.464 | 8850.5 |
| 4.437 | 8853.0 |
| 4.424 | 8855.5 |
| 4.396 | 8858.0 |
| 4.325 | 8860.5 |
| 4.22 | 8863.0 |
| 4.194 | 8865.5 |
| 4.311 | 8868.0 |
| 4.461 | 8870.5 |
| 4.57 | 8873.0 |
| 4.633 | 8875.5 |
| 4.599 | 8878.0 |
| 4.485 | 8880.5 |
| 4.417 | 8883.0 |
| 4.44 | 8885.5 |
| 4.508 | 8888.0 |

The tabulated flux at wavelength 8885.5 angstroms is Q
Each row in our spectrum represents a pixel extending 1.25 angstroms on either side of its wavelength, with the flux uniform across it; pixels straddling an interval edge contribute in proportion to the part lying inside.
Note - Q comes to 4.44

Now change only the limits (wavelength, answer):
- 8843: 4.581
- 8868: 4.311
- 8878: 4.599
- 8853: 4.437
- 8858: 4.396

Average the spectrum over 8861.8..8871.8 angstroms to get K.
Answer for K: 4.3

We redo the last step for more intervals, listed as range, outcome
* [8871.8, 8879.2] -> 4.6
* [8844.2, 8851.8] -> 4.54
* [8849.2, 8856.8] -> 4.44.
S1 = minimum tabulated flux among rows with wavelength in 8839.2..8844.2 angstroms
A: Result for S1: 4.504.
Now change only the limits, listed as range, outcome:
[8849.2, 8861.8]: 4.325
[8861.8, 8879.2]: 4.194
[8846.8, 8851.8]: 4.464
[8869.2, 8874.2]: 4.461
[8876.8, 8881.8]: 4.485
